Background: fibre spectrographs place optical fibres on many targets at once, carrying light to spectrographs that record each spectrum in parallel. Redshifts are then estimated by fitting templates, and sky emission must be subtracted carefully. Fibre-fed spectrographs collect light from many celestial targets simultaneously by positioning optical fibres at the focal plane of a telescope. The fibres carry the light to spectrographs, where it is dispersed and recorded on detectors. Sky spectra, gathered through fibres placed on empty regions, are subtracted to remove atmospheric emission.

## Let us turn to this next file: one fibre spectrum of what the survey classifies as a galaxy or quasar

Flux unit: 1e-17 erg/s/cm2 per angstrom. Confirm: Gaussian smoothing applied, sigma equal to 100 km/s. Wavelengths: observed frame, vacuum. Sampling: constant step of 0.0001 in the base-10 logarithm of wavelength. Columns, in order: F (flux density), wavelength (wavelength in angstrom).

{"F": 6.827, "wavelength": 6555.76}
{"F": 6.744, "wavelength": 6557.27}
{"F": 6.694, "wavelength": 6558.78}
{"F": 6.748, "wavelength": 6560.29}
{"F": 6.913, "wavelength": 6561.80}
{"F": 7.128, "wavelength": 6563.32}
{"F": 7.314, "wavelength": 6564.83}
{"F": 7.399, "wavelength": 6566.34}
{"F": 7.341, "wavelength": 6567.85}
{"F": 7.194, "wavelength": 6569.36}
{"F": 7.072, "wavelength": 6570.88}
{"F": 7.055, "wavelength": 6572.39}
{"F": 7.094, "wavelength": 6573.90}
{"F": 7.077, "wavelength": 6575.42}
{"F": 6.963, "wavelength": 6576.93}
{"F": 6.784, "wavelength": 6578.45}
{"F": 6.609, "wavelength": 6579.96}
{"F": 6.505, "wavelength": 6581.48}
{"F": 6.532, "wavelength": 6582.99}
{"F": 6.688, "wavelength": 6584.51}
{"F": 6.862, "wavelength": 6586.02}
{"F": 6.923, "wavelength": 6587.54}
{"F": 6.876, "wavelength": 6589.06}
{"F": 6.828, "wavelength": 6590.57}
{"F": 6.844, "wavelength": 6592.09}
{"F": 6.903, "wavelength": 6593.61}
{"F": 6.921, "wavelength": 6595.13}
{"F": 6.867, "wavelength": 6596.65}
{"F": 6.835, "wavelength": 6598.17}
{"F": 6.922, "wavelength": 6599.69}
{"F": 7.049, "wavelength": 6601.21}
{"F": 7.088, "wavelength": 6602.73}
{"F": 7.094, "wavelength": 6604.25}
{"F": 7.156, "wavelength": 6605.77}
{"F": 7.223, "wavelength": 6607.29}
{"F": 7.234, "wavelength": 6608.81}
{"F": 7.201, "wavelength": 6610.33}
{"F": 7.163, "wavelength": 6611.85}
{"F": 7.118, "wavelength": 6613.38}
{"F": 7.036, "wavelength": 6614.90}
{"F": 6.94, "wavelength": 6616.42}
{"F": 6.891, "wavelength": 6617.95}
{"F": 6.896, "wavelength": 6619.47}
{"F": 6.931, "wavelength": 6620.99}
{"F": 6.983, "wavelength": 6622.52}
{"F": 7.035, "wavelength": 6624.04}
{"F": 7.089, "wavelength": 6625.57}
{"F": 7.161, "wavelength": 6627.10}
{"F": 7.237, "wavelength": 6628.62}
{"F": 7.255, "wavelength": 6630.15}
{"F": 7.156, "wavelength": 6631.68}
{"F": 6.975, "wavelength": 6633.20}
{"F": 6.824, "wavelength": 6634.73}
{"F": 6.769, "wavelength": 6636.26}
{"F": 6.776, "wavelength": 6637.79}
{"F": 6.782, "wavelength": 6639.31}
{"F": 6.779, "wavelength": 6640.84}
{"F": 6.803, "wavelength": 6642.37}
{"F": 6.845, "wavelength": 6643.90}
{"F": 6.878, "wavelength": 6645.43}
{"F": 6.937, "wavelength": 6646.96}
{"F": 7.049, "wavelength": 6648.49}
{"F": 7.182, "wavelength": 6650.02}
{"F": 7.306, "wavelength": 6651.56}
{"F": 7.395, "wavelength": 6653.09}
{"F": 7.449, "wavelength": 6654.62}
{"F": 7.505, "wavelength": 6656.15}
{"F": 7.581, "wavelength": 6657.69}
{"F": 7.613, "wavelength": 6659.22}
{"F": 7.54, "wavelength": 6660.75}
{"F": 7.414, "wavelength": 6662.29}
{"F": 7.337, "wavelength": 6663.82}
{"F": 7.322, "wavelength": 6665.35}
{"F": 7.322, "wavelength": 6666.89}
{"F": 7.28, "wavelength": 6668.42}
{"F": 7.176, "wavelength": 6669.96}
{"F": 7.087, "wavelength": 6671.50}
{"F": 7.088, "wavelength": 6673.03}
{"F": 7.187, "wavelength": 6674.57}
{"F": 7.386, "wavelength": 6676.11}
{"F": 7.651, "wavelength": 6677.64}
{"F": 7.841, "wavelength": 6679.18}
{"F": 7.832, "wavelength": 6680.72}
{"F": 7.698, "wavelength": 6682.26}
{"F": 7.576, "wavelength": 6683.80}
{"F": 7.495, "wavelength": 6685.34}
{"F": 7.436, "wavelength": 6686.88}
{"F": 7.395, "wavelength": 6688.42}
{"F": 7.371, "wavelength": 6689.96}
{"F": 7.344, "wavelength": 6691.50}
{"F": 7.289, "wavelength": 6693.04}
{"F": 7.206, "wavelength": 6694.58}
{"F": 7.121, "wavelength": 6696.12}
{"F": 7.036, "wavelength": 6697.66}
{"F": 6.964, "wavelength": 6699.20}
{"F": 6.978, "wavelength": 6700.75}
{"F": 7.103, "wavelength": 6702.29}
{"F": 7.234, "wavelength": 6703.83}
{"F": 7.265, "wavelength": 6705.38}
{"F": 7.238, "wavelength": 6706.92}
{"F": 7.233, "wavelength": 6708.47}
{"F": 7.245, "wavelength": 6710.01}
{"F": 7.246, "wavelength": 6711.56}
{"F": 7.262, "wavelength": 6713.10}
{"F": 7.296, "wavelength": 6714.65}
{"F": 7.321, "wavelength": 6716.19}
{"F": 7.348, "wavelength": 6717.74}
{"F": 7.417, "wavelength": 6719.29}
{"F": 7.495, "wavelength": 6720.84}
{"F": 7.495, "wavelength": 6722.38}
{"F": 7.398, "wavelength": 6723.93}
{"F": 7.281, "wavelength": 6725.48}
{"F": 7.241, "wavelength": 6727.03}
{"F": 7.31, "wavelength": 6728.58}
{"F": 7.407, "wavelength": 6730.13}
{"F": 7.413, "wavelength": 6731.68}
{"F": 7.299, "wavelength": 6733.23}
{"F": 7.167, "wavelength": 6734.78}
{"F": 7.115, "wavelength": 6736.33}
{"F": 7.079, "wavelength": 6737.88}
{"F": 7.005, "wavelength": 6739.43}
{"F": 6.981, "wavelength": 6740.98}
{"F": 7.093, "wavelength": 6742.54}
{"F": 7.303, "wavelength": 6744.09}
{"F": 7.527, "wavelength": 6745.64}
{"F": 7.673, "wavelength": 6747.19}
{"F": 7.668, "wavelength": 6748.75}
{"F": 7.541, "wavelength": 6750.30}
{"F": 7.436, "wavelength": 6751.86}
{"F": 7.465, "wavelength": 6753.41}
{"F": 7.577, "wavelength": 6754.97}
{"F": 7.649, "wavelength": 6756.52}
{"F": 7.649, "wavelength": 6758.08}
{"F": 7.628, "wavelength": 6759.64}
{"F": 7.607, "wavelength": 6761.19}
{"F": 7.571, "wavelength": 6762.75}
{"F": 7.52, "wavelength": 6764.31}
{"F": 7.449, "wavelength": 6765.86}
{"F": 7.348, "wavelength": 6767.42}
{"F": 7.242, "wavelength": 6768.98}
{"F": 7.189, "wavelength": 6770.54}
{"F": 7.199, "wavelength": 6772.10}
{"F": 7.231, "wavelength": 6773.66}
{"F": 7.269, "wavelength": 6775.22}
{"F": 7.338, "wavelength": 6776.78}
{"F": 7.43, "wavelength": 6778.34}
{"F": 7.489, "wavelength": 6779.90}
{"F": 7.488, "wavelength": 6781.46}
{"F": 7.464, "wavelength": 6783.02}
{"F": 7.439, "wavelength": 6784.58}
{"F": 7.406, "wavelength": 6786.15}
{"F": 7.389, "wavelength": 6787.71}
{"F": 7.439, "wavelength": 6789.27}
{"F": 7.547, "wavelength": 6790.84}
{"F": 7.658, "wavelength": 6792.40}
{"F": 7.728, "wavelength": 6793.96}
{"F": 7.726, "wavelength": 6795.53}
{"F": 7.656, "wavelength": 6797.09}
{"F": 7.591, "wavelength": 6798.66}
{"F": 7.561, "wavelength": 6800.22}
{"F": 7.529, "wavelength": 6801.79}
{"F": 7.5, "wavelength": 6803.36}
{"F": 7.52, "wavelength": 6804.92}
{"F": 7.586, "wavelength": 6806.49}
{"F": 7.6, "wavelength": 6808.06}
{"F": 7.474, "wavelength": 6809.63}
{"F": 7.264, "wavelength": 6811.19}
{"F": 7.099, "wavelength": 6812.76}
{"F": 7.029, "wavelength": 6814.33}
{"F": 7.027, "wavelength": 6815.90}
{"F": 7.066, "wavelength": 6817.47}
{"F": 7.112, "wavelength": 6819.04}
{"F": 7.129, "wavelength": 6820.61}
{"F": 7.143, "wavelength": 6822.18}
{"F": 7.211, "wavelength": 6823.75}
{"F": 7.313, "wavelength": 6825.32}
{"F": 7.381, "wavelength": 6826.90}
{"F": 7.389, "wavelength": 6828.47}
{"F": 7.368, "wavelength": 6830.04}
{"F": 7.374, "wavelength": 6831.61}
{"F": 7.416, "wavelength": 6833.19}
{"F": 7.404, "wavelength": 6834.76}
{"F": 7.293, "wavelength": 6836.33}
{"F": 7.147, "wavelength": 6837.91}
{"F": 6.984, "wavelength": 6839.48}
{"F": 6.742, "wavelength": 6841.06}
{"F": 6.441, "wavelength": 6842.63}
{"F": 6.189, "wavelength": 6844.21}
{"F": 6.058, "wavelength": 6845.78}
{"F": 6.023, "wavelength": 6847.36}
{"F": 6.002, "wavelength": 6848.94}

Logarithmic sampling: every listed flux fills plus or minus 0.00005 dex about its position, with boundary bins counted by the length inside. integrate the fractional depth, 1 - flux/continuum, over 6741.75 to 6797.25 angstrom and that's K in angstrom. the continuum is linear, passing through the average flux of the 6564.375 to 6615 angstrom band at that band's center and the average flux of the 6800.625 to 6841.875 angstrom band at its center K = -2.0 angstrom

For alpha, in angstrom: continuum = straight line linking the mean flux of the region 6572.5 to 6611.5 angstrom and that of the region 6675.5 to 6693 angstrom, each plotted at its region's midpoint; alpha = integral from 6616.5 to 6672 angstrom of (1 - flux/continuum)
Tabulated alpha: 1.1 angstrom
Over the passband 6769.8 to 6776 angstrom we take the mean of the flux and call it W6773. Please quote 7.22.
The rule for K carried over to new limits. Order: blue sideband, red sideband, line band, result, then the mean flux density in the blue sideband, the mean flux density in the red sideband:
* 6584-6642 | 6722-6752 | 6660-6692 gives -1.2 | 6.98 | 7.32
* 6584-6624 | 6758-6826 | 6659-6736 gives -1.5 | 6.98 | 7.4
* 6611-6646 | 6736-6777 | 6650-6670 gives -0.9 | 6.97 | 7.39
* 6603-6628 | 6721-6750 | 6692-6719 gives 0.2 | 7.07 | 7.31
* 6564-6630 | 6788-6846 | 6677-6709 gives -1.0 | 7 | 7.27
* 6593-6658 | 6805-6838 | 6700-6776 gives -1.7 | 7.05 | 7.28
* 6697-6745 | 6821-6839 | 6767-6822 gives -0.8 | 7.24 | 7.3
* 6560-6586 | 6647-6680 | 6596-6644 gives 1.1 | 6.97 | 7.36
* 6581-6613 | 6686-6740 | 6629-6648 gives 0.4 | 6.95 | 7.26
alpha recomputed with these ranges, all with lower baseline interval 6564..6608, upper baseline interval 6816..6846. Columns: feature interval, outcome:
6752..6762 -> -0.8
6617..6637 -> -0.1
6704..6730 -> -1.1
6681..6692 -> -0.8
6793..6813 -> -1.3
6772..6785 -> -0.6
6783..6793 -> -0.6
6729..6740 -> -0.3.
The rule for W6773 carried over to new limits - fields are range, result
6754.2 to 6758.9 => 7.62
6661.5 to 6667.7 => 7.35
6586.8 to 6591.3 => 6.88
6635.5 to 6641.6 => 6.78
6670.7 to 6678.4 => 7.28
